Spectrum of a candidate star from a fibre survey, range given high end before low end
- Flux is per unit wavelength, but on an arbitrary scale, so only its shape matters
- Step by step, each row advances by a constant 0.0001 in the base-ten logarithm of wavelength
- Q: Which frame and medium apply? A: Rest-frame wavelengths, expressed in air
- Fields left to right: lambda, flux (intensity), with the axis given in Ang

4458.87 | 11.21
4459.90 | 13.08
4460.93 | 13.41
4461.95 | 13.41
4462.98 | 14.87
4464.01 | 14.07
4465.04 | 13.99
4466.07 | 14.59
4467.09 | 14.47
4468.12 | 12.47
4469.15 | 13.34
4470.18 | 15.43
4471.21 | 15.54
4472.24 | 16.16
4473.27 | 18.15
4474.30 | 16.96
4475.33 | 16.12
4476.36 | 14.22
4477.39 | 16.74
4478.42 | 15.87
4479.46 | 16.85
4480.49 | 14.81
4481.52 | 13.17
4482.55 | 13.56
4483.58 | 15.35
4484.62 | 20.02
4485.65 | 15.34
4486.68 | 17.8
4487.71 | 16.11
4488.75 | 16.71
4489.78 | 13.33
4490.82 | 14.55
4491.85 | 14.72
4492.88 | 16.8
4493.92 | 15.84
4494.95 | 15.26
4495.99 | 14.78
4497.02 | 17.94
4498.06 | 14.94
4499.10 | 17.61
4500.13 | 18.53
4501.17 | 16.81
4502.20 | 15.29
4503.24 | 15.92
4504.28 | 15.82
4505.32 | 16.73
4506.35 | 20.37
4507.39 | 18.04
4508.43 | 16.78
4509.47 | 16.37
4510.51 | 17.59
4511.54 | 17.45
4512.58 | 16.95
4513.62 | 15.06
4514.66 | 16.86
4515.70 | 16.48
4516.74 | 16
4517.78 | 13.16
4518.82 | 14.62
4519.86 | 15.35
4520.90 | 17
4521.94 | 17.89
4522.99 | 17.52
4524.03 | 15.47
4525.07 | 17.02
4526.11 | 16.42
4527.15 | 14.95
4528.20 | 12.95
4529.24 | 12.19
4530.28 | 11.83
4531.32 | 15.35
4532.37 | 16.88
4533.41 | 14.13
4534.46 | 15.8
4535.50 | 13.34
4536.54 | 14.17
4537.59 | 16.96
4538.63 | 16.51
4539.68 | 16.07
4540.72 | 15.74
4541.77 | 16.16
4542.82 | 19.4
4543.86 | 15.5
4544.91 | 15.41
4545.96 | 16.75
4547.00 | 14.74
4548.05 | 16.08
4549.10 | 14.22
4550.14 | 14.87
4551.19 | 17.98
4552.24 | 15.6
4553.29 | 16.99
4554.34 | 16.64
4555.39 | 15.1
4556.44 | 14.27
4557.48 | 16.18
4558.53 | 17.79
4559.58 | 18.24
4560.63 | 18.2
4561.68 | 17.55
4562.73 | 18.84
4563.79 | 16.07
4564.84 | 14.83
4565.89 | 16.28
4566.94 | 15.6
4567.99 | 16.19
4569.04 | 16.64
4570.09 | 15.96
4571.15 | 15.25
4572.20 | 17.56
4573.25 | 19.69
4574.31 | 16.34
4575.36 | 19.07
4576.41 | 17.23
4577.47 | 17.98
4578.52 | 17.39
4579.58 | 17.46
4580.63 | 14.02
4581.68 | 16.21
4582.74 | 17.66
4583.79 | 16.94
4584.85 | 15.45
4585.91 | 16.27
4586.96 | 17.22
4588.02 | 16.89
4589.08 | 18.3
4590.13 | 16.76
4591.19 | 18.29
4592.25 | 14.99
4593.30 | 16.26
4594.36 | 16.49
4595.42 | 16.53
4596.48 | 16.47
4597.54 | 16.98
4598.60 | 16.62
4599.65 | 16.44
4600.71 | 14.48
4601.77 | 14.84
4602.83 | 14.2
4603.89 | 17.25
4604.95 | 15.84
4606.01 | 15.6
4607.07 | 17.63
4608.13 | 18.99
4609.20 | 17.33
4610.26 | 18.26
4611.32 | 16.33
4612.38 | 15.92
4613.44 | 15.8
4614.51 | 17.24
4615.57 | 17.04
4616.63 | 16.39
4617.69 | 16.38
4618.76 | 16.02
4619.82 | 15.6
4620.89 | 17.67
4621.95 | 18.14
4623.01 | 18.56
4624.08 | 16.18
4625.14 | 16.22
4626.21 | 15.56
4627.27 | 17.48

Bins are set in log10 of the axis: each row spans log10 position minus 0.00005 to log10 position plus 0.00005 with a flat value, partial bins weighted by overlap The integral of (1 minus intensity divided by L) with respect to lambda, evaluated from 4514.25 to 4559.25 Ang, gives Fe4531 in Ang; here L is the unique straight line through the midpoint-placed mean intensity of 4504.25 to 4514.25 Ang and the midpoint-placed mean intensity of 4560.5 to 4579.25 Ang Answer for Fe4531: 3.7 Ang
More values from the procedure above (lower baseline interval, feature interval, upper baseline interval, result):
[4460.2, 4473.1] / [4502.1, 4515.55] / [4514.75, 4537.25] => -1.7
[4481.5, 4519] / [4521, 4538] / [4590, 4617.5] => 1.1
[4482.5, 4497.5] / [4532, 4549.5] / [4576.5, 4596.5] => 0.6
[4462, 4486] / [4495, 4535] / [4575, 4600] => -0.6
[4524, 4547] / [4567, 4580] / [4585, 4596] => -0.7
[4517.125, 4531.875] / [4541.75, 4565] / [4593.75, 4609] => -1.3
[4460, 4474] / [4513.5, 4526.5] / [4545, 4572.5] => -0.4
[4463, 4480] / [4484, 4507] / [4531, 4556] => -1.4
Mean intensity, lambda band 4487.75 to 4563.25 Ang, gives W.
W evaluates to 16.1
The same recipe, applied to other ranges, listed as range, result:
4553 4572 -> 16.5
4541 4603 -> 16.5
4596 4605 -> 15.9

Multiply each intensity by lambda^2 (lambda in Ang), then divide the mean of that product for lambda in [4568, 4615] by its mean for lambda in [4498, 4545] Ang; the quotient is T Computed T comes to 1.07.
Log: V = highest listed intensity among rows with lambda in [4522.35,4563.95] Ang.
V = 19.4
